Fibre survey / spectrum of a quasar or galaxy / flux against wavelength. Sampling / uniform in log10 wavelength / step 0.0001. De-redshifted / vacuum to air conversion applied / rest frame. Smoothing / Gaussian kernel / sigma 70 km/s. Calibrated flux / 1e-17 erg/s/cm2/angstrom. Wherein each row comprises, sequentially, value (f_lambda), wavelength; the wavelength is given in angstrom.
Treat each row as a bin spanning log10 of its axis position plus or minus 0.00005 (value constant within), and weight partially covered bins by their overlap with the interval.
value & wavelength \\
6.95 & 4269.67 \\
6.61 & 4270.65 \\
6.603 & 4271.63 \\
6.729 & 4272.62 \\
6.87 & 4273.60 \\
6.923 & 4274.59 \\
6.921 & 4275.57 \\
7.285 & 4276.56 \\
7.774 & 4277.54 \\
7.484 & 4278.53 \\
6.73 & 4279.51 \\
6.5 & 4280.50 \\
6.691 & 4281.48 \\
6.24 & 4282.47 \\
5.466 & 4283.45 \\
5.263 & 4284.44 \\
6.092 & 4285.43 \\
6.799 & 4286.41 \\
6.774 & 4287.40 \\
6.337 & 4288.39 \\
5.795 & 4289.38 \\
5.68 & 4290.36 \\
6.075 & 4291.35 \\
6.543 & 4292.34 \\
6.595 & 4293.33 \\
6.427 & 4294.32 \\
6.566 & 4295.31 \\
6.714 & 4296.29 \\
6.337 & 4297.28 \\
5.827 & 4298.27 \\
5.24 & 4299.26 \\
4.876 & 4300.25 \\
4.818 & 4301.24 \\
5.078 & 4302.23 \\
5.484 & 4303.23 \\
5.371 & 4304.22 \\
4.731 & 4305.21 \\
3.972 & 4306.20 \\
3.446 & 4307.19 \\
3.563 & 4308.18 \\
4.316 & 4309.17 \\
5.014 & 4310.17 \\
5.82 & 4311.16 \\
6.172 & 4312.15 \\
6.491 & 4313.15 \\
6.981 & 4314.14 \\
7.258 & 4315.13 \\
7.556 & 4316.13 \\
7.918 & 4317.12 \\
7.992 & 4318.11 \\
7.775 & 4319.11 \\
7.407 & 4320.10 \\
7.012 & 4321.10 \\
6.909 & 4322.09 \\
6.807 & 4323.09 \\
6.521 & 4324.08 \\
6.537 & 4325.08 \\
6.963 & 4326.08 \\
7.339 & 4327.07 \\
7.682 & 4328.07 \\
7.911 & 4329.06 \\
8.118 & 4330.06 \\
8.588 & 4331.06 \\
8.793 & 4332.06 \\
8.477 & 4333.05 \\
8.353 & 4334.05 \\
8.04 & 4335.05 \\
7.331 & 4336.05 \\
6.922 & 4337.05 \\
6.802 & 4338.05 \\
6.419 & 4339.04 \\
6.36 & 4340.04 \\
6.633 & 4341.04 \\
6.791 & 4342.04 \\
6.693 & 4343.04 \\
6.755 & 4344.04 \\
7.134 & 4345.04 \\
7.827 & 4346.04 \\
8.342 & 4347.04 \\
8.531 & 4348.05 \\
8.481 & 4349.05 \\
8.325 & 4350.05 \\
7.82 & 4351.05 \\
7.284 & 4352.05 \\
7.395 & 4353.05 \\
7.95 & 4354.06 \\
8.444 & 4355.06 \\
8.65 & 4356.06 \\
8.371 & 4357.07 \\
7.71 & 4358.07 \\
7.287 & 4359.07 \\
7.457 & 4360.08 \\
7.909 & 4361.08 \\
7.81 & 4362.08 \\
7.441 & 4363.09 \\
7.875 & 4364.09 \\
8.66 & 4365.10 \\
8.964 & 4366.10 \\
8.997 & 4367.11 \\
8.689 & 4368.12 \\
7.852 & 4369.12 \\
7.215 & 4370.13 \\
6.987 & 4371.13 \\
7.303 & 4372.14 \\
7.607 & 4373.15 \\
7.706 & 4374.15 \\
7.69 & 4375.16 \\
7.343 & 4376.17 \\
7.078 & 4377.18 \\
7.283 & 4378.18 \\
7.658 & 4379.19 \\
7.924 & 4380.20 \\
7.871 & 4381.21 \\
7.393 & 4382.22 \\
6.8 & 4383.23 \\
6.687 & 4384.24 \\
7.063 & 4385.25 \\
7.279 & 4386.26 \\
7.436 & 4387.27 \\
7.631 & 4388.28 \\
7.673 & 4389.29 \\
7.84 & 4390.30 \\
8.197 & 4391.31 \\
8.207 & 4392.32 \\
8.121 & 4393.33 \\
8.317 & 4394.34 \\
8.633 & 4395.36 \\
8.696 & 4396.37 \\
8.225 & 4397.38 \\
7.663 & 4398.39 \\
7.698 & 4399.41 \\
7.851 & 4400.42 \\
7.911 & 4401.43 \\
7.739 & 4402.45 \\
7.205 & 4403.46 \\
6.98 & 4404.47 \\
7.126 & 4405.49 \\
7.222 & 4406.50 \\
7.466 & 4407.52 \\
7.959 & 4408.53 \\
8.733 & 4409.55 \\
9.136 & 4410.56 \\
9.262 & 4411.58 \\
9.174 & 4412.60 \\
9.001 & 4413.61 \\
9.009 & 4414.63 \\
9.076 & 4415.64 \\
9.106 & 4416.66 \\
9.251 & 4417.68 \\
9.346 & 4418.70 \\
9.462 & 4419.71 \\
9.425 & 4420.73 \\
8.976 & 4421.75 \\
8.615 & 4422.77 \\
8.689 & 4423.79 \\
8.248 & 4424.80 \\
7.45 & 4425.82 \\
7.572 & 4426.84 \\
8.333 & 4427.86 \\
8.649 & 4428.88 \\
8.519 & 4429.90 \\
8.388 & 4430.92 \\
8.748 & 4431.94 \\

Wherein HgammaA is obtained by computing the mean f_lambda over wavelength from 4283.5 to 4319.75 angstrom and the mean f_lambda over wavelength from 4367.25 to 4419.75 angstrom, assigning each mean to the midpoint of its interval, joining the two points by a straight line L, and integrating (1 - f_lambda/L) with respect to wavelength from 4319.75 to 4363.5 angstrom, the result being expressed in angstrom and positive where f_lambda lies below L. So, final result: -4.8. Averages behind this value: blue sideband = 5.94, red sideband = 7.95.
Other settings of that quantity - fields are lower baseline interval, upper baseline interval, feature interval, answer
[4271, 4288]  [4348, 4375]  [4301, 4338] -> 3.3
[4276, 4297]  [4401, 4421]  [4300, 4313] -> 3.7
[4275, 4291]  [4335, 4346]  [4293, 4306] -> 1.9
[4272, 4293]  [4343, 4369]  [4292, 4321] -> 4.3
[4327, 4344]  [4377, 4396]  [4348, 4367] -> -1.2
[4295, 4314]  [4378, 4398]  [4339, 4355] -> -2.3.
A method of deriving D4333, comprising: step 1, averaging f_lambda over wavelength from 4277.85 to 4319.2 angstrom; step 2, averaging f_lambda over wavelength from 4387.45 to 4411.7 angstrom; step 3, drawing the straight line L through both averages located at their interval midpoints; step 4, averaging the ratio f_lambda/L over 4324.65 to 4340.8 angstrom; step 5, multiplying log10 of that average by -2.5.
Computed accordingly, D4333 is -0.13 mag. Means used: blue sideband 6.01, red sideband 7.95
